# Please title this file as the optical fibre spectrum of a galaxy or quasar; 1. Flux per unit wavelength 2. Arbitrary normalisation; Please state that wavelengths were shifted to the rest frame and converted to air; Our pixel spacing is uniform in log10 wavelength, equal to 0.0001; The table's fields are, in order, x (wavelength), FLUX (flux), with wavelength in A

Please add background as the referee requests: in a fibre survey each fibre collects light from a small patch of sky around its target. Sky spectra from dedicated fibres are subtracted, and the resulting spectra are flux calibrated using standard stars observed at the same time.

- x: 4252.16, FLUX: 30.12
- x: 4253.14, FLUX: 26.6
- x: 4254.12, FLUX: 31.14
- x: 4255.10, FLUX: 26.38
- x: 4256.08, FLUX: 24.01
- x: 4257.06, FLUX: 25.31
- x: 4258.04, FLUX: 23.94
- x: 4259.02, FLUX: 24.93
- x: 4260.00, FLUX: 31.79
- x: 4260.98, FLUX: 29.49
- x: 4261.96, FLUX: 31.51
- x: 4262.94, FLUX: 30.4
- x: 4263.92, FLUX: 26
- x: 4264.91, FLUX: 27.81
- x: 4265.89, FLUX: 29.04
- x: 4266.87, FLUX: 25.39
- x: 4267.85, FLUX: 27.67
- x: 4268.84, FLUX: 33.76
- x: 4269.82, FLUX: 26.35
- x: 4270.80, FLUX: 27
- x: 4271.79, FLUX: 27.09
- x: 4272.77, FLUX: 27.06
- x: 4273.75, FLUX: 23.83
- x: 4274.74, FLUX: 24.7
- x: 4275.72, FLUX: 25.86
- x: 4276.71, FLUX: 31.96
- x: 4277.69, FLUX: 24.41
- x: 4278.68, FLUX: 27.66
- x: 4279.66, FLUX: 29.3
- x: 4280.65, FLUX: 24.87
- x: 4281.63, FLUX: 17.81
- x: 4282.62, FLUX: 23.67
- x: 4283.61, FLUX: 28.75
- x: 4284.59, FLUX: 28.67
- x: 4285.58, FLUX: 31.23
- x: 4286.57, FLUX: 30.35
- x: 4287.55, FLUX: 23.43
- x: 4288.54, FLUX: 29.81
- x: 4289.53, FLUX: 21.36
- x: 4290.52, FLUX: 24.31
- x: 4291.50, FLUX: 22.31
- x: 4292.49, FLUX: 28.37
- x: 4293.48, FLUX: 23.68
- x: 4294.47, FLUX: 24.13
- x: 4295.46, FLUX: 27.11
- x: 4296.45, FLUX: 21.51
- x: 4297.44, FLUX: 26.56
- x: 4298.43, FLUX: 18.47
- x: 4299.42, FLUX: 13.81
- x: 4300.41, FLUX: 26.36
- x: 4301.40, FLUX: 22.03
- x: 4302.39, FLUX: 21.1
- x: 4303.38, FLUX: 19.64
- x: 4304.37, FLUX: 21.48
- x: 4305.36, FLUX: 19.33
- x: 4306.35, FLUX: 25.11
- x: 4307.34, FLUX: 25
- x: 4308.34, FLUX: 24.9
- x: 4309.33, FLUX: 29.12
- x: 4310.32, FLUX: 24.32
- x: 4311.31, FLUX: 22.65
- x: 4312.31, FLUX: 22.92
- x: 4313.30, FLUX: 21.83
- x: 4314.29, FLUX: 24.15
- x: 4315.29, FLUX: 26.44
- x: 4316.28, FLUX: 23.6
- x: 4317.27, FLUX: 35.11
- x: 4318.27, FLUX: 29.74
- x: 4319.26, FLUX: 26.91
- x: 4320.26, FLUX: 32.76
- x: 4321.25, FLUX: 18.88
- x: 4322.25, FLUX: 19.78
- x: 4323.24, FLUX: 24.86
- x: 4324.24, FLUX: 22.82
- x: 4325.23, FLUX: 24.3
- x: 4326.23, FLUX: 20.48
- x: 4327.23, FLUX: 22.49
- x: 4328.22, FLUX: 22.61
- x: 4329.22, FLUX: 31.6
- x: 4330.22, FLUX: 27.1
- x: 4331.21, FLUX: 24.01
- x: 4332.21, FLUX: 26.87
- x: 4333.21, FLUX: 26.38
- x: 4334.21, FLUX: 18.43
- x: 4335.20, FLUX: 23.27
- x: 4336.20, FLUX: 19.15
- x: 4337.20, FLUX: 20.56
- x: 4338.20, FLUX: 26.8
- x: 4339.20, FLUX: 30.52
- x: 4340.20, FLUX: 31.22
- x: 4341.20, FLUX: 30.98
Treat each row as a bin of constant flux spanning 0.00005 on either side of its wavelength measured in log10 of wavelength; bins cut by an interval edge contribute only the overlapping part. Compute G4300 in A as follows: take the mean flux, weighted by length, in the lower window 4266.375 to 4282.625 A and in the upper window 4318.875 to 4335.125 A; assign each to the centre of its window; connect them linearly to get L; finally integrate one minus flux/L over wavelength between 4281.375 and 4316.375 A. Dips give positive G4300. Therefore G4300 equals 1.9 A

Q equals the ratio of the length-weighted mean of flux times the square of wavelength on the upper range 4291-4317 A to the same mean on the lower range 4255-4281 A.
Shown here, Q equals 0.87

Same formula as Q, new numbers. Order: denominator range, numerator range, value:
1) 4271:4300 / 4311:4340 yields 1.00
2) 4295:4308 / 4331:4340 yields 1.11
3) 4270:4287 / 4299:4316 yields 0.87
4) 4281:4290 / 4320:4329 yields 0.91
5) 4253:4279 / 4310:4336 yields 0.92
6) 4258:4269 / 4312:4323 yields 0.92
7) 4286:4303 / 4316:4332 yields 1.09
